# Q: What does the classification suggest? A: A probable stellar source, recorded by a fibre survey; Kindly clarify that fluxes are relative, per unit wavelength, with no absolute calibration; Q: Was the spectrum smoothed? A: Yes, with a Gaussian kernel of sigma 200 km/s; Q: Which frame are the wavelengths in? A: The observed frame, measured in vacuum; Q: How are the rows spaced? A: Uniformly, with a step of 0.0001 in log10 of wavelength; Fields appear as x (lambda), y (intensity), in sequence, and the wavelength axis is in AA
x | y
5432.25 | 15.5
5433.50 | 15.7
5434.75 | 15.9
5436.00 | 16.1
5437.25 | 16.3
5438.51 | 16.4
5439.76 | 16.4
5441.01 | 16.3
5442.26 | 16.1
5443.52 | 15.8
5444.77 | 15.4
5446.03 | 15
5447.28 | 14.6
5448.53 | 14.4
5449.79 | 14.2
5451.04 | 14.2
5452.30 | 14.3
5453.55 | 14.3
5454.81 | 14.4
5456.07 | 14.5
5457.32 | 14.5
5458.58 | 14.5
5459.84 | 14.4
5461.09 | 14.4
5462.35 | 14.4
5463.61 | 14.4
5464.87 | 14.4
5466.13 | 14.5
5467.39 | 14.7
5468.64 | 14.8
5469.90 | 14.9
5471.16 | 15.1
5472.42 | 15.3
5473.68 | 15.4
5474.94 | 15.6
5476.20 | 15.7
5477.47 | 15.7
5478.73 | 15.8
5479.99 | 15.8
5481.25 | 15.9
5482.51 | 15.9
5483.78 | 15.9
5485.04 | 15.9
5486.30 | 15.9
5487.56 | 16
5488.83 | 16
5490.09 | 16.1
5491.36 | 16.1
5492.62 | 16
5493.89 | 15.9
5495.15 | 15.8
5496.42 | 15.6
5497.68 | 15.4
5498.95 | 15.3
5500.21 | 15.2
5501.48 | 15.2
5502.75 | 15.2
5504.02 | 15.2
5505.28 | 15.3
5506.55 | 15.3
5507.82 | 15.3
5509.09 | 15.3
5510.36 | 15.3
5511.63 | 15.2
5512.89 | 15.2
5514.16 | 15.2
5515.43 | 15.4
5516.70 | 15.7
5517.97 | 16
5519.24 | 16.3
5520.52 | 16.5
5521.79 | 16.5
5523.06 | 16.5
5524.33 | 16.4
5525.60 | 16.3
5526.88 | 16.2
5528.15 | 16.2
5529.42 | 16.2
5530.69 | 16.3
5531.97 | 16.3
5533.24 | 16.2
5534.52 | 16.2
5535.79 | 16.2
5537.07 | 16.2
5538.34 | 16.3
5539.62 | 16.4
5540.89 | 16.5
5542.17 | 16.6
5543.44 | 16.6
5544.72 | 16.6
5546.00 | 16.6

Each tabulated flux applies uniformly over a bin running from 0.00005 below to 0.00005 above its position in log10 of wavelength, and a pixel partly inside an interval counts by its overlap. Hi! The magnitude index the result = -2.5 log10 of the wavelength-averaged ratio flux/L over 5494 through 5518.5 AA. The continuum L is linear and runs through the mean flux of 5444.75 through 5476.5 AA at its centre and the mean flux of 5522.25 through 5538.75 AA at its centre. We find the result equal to 0.02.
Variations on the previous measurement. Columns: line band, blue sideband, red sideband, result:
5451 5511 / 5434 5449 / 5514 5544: 0.051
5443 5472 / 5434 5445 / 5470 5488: 0.092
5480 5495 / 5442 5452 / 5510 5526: -0.034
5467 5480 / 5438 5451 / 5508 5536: 0.019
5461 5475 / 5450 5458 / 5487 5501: 0.003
